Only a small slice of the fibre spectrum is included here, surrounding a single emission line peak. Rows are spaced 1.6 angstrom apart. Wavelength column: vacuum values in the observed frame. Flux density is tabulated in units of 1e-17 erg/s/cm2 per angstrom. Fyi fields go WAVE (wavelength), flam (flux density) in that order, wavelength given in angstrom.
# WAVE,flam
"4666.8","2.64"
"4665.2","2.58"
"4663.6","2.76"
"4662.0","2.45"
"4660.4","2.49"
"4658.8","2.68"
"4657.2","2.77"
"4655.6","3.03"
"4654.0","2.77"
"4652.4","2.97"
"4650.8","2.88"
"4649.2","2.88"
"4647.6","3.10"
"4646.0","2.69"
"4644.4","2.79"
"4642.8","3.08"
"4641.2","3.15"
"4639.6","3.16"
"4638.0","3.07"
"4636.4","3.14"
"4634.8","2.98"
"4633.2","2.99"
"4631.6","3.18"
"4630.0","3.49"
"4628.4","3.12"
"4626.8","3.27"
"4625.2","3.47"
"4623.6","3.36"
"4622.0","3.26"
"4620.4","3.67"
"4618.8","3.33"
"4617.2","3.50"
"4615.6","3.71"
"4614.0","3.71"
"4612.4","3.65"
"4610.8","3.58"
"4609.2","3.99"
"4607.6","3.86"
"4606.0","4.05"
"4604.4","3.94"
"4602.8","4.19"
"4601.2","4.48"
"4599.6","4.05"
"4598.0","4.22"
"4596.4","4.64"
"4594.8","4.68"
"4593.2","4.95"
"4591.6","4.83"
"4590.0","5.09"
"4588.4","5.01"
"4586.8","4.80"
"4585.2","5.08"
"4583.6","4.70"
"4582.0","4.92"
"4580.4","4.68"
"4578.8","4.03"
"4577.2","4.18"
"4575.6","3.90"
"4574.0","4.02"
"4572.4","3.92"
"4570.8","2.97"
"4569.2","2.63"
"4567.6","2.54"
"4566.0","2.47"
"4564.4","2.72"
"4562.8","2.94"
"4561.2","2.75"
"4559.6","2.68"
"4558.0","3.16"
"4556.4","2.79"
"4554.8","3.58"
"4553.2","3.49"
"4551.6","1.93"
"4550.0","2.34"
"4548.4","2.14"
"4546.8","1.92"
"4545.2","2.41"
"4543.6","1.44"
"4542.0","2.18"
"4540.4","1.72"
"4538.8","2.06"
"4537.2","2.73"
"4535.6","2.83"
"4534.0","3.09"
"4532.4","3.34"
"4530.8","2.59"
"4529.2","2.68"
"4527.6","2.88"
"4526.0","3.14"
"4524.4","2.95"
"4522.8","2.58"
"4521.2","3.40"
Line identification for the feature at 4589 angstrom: C IV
